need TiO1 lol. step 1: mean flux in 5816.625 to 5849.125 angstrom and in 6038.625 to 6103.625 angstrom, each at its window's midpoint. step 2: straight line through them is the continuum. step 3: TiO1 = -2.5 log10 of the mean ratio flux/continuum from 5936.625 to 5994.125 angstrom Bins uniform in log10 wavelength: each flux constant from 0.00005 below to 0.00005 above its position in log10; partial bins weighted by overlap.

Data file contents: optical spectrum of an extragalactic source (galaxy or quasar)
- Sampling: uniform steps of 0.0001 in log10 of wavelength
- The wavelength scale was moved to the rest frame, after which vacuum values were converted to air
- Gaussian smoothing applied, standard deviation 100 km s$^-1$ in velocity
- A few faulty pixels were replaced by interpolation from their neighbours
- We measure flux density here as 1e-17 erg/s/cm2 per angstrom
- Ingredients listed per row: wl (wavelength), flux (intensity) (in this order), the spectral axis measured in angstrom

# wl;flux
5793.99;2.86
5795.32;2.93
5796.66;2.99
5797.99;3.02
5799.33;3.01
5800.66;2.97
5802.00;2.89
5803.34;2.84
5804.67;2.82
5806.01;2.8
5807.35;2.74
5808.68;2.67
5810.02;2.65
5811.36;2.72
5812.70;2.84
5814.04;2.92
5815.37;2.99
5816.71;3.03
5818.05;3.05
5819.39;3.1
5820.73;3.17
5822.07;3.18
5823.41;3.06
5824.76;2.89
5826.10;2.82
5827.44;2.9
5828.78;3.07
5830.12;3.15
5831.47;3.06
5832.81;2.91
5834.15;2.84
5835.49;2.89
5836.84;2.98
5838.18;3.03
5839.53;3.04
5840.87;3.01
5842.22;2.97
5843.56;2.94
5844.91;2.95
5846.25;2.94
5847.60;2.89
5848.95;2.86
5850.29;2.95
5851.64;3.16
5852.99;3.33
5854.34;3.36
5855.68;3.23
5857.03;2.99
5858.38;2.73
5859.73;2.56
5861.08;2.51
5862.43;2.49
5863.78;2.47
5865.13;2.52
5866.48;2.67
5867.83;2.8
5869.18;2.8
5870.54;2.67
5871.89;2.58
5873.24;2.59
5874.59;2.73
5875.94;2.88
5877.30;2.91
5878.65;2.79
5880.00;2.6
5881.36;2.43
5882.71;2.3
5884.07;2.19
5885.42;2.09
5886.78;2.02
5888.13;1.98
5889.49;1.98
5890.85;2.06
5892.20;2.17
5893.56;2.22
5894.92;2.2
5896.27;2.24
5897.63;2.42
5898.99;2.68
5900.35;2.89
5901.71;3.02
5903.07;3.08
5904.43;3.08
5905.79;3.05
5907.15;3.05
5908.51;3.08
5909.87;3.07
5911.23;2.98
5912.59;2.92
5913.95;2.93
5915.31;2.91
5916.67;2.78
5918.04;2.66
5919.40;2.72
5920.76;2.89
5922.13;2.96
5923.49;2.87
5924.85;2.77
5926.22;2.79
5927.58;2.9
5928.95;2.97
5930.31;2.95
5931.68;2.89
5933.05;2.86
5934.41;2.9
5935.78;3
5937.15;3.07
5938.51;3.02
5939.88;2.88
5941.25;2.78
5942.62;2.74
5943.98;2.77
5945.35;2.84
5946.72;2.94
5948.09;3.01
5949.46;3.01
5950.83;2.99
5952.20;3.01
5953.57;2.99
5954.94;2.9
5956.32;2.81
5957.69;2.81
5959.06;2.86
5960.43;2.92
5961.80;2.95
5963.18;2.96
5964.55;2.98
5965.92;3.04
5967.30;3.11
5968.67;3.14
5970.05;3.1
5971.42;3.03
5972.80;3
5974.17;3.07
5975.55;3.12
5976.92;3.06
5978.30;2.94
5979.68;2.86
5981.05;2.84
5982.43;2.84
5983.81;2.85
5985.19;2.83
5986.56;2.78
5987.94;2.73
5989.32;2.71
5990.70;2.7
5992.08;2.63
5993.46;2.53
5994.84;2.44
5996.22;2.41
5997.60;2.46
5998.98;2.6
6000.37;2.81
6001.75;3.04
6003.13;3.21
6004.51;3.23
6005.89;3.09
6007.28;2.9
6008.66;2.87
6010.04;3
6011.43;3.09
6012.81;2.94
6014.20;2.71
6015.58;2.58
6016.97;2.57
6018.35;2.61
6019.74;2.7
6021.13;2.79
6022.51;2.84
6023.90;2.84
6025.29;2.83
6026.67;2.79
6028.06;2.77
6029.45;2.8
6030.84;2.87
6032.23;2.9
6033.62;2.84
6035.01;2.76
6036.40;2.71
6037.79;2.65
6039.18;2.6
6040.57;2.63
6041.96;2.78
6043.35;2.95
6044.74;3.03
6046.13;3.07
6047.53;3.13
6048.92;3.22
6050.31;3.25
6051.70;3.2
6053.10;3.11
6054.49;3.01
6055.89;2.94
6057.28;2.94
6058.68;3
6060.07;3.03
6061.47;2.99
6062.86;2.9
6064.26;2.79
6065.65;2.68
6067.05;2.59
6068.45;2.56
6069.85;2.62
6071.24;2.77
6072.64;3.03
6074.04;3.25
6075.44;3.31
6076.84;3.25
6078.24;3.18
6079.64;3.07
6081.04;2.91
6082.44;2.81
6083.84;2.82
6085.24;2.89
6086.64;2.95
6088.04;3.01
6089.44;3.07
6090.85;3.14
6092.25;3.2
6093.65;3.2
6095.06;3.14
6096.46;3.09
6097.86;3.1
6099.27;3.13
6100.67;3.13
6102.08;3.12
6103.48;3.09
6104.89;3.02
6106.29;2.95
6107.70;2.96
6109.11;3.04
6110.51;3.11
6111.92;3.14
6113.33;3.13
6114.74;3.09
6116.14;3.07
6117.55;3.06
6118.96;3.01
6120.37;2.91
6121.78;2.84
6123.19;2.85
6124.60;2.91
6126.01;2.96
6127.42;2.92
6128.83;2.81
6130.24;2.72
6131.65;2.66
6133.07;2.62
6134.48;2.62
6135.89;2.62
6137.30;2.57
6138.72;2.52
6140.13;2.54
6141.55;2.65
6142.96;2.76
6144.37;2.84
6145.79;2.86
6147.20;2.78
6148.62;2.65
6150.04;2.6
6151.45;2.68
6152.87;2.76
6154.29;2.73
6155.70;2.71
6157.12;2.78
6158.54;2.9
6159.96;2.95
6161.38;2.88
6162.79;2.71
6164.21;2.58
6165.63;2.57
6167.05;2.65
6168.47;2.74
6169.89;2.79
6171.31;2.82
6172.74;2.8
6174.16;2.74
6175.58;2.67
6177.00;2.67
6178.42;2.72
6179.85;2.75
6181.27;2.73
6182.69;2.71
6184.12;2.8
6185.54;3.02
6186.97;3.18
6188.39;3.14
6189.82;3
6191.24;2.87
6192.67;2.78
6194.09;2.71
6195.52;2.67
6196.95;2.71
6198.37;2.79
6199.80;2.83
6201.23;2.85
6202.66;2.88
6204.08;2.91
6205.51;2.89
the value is 0.03 mag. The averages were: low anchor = 2.99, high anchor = 2.99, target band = 2.91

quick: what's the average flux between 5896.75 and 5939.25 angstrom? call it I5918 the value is 2.9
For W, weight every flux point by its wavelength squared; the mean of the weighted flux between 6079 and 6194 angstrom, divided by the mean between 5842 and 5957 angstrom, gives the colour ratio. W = 1.1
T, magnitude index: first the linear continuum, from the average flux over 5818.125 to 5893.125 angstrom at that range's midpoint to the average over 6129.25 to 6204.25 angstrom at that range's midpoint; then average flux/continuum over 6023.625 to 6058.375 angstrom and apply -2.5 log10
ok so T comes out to -0.056 mag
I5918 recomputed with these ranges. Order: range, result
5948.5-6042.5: 2.85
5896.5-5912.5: 2.92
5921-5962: 2.9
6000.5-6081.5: 2.91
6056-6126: 3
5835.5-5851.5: 2.96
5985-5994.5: 2.69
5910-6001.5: 2.87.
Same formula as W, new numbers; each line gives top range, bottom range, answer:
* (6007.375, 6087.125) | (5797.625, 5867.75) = 1.07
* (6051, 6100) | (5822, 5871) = 1.11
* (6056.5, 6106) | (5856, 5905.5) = 1.26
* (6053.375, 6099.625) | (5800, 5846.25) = 1.10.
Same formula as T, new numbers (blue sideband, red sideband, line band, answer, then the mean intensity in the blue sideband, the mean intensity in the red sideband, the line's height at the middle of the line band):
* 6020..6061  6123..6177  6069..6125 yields -0.08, 2.9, 2.73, 2.82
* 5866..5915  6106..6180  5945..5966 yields -0.11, 2.62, 2.8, 2.66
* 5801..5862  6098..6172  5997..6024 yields 0.01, 2.94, 2.84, 2.88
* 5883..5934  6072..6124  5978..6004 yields 0.04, 2.68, 3.06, 2.85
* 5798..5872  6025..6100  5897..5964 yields 0.01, 2.9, 2.95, 2.92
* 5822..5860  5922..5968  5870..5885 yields 0.14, 2.99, 2.92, 2.97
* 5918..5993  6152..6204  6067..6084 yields -0.04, 2.91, 2.8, 2.85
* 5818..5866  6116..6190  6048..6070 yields -0.04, 2.94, 2.78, 2.83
